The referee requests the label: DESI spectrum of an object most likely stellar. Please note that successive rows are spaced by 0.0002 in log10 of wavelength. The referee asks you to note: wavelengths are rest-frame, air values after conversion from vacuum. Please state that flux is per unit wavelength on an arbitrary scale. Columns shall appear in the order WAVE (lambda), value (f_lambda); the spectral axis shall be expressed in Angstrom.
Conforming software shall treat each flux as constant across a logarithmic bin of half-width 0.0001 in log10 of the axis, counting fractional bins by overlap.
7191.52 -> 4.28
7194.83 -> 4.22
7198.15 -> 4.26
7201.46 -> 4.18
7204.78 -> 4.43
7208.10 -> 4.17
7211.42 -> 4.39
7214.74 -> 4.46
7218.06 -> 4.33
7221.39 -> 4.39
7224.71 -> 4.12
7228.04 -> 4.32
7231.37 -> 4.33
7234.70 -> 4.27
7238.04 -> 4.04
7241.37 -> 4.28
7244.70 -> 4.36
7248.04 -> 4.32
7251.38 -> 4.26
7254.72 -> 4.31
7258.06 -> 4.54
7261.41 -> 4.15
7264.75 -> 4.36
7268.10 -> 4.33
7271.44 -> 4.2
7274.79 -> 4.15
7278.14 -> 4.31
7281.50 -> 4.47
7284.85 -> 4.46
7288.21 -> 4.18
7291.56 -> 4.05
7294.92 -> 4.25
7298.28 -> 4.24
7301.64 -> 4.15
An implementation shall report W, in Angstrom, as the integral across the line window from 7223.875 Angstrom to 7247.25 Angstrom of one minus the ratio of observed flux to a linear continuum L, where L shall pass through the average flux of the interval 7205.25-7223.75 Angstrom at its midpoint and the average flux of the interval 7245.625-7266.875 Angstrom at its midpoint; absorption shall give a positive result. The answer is 0.44 Angstrom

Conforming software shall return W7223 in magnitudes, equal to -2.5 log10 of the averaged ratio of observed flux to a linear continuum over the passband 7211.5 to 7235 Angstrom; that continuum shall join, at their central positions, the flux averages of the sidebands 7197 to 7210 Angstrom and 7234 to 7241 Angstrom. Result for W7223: -0.03 mag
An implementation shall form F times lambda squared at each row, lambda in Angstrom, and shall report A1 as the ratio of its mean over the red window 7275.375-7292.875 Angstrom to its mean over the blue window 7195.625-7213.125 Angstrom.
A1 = 1.02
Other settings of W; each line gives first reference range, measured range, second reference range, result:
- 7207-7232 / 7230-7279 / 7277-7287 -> 1.0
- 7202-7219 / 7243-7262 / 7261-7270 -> -0.1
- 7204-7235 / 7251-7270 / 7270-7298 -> -0.2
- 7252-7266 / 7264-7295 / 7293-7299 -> 0.0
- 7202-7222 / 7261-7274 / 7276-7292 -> 0.2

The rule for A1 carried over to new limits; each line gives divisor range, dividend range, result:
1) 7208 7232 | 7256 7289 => 1.01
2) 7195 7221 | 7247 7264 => 1.01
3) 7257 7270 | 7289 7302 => 0.97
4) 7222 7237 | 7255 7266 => 1.03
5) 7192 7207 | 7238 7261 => 1.02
